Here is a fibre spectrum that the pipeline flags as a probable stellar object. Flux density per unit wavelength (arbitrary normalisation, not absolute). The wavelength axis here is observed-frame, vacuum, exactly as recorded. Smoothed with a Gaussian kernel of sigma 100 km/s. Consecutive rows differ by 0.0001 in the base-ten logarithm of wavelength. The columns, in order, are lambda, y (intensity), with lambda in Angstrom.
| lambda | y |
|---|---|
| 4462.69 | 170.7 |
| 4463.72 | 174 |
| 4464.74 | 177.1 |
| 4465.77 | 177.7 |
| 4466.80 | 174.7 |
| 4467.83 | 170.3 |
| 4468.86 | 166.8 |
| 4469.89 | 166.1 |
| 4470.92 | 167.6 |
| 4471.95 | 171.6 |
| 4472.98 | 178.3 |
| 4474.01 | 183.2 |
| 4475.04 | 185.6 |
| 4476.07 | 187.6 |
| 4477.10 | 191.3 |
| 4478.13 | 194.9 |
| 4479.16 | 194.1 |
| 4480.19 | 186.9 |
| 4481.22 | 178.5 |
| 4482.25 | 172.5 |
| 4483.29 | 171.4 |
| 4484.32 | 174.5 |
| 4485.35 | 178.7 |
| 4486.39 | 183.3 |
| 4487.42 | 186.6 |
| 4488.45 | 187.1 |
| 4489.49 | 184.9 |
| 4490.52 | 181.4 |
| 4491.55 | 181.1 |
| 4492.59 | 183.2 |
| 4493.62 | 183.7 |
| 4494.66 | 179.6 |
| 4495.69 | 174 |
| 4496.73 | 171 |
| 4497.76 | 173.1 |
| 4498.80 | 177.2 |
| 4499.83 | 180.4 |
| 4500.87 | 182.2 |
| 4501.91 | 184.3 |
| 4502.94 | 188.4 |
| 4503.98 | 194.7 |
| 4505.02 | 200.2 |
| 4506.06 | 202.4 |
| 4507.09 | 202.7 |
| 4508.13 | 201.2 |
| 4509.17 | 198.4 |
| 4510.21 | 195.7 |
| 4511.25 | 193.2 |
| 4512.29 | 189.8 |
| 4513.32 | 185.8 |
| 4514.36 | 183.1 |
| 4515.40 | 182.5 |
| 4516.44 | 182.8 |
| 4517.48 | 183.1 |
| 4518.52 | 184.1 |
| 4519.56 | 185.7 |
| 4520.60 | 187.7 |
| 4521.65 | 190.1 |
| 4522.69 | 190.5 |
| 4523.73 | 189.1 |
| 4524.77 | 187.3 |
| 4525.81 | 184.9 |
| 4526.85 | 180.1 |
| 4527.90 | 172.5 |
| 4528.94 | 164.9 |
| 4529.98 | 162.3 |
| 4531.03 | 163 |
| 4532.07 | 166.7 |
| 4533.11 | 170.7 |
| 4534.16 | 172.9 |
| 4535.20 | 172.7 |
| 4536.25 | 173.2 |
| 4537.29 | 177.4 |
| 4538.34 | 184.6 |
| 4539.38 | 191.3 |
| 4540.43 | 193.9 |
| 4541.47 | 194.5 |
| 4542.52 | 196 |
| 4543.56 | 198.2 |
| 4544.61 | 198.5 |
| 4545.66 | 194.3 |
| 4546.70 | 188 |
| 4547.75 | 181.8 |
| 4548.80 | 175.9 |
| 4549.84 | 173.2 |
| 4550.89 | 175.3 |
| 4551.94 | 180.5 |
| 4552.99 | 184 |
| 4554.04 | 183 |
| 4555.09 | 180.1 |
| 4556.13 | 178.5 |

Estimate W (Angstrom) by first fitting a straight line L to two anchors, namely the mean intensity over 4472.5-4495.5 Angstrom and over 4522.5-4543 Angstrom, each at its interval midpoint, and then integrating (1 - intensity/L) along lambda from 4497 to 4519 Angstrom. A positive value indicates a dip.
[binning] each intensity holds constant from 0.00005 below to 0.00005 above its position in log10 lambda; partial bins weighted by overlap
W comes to -0.91 Angstrom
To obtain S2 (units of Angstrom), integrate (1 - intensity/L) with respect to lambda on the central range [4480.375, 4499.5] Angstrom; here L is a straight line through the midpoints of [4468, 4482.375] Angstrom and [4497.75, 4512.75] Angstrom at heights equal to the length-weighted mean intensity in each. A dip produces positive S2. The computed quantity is 0.7 Angstrom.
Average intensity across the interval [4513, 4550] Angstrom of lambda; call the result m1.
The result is 182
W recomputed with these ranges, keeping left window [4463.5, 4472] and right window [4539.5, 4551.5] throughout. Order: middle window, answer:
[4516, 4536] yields 0.6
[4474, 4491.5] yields -0.9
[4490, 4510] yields -0.9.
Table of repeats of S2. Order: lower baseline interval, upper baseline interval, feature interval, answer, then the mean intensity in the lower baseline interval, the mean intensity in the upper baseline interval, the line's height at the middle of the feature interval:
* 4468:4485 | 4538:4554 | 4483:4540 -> 0.1 Angstrom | 179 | 187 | 183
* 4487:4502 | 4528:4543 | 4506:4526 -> -1.2 Angstrom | 180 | 177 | 179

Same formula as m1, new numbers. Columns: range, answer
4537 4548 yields 191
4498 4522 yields 189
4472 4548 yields 184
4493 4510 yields 187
